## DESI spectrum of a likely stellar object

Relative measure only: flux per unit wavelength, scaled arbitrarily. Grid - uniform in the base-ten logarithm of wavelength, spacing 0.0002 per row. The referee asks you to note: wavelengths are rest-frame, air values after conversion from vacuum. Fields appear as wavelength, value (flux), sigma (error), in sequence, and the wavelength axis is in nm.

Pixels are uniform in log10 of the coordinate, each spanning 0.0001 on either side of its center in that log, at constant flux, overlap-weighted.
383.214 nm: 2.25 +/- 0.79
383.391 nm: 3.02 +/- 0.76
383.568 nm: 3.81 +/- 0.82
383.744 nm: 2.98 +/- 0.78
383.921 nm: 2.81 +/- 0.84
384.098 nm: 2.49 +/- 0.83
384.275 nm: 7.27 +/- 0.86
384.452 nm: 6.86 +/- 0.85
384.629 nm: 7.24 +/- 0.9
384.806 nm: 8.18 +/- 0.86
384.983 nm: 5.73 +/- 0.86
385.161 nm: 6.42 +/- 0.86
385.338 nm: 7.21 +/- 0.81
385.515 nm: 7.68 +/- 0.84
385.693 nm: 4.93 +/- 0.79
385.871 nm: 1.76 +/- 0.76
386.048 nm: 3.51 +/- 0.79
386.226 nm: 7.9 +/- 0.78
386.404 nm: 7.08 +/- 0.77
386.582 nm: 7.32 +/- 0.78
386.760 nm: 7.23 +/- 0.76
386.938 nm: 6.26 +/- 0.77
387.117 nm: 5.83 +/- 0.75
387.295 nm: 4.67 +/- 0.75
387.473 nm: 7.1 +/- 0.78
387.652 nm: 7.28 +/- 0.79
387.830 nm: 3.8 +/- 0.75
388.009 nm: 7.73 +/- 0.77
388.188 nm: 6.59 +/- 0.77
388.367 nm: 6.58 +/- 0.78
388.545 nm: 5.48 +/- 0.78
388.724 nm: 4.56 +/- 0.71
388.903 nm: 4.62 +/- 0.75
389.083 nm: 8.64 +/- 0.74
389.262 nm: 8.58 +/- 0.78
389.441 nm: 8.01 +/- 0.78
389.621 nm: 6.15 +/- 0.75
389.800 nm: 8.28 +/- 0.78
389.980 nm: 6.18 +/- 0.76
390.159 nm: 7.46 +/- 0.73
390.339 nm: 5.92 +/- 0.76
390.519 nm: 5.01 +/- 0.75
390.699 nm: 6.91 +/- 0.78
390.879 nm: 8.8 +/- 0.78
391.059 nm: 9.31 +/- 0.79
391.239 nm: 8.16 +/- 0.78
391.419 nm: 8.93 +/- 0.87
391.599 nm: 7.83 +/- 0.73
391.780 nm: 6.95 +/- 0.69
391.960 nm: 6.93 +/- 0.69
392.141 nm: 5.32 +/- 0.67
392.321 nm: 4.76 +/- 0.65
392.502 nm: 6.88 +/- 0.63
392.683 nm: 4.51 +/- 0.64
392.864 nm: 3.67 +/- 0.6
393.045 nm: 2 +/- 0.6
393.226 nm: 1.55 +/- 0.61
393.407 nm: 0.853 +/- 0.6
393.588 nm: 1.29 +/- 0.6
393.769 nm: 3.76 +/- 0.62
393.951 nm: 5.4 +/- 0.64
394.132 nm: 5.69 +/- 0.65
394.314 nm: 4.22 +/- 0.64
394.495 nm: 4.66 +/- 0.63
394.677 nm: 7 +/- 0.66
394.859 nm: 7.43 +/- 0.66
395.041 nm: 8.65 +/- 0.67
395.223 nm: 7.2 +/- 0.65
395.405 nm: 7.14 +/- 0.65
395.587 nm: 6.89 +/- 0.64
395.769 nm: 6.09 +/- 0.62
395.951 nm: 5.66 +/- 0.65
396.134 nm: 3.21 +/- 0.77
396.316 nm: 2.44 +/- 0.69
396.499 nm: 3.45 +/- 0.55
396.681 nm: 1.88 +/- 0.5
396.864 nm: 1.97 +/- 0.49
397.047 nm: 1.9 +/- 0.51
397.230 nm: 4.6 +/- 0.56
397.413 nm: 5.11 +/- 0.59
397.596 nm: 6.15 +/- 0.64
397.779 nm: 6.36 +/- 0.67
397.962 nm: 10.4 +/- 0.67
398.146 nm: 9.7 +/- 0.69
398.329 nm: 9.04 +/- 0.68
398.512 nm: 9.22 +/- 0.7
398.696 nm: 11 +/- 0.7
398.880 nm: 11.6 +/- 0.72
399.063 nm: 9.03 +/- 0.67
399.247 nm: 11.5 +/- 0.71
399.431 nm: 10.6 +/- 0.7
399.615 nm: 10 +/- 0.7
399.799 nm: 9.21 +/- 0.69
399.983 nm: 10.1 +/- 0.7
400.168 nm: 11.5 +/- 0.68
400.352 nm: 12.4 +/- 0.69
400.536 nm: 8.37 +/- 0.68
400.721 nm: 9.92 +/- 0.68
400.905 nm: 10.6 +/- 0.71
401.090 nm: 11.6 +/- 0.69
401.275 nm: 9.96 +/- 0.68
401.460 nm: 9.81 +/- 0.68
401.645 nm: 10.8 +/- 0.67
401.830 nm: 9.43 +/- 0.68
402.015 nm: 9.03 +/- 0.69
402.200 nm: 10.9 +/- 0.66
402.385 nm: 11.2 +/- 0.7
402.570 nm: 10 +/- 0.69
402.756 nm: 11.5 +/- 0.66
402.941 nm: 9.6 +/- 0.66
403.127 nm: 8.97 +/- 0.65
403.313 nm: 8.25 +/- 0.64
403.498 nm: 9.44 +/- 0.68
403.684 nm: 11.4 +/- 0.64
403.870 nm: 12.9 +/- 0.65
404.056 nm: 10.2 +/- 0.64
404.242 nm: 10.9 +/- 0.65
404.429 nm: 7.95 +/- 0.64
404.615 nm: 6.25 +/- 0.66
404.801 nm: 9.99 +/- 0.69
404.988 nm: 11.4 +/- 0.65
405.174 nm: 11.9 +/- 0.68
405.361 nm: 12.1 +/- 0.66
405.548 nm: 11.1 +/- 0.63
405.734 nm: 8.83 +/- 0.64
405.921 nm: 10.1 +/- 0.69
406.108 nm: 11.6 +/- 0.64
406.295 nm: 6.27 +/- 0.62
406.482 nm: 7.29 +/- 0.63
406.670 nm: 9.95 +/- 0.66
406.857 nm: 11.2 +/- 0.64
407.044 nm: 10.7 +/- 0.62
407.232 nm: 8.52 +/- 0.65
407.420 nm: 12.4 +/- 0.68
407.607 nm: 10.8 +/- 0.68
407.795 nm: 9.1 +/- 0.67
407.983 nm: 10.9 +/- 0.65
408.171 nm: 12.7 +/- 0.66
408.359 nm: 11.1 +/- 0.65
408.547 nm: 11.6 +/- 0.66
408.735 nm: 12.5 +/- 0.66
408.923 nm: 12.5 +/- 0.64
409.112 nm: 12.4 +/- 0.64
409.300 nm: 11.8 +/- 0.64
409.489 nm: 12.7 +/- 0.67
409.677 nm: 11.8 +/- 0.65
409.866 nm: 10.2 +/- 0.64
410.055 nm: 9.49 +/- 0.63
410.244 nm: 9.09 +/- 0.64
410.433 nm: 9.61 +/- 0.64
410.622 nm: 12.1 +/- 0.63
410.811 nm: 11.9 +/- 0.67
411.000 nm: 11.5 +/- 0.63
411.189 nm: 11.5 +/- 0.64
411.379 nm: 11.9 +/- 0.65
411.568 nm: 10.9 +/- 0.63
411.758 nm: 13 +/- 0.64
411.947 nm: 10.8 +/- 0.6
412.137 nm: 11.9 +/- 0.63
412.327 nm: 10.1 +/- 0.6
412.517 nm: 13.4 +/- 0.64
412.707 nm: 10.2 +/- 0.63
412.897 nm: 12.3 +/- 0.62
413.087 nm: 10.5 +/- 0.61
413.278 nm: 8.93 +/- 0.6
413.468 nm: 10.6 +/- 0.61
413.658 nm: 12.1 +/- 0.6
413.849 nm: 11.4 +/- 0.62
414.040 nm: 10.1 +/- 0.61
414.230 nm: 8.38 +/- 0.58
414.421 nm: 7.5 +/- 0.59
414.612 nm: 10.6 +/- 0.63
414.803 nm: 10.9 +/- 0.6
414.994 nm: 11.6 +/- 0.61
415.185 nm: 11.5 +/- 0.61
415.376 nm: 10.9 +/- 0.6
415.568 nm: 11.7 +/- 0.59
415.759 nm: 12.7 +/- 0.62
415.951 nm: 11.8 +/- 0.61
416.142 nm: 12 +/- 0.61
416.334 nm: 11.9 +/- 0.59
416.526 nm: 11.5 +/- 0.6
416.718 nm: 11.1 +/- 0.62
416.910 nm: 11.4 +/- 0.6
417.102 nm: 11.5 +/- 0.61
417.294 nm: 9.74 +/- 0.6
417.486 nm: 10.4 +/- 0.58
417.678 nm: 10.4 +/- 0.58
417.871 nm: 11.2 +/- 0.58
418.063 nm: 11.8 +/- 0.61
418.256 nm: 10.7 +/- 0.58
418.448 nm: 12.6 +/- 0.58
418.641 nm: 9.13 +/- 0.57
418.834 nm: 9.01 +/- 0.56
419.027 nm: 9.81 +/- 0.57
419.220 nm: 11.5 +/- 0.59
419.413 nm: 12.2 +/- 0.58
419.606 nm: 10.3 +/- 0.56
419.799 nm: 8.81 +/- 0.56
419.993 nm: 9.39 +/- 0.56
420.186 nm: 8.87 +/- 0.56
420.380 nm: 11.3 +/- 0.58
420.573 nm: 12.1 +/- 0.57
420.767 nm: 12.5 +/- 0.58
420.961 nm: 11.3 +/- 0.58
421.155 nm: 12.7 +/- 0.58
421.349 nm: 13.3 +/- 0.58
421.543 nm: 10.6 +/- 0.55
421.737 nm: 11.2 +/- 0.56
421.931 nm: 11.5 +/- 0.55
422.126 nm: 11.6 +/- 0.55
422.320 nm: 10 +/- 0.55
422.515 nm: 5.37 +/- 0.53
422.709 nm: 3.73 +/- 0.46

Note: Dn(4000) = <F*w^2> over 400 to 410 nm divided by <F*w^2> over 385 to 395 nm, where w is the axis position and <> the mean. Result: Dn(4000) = 1.89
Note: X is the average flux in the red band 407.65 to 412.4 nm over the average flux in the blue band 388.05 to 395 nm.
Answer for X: 1.90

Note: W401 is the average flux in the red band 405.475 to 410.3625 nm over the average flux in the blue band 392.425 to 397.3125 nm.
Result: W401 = 2.40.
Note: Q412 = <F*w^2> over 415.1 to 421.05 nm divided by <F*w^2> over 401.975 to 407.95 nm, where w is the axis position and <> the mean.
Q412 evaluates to 1.2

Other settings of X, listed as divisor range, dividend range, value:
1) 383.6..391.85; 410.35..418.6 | 1.73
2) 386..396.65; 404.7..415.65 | 1.83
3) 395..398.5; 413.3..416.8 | 1.92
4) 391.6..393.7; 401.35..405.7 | 2.42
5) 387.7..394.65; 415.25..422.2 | 1.90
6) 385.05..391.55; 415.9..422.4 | 1.67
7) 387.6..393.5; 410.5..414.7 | 1.78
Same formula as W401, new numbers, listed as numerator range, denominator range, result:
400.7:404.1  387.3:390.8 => 1.58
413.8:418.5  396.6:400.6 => 1.33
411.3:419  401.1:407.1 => 1.09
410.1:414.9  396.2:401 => 1.36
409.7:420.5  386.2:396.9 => 1.85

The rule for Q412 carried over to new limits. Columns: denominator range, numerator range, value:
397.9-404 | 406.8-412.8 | 1.15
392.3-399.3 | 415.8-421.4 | 2.15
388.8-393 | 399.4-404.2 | 1.60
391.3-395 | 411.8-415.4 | 2.36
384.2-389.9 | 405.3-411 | 1.85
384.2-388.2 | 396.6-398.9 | 1.13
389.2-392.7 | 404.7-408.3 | 1.58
